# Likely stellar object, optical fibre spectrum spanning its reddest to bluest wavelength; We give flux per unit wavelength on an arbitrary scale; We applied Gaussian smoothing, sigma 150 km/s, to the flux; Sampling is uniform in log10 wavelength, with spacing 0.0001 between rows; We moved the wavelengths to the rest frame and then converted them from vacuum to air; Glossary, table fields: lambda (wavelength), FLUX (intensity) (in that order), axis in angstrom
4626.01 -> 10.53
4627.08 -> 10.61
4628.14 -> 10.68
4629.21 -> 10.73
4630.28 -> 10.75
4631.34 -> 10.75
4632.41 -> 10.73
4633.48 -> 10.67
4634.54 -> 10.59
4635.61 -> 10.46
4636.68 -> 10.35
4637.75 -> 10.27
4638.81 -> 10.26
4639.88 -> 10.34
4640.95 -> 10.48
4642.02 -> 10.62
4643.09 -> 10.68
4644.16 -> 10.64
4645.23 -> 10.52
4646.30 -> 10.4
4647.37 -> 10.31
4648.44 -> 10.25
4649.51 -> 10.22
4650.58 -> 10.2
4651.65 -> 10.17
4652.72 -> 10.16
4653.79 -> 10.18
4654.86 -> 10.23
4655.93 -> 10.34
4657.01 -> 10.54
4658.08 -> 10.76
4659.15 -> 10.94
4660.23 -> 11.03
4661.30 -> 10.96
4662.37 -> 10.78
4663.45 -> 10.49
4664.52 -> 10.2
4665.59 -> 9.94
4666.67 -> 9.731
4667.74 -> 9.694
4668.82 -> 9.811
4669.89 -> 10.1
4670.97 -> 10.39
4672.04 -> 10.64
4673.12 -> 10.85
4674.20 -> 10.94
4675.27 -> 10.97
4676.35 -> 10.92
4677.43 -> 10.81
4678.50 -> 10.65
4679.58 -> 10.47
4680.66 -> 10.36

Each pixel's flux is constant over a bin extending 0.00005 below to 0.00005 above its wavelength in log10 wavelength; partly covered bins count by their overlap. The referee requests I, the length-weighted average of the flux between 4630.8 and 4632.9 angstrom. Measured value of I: 10.8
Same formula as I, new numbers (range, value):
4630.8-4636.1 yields 10.6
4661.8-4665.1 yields 10.5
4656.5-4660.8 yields 10.8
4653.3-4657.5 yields 10.3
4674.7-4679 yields 10.9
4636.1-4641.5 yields 10.3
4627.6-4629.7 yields 10.7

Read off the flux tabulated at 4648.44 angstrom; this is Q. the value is 10.25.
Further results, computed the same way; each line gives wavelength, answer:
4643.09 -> 10.68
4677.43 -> 10.81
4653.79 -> 10.18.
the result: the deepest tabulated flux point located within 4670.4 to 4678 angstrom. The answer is 10.39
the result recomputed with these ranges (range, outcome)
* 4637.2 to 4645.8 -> 10.26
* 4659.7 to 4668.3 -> 9.694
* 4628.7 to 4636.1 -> 10.46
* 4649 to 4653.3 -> 10.16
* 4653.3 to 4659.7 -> 10.18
